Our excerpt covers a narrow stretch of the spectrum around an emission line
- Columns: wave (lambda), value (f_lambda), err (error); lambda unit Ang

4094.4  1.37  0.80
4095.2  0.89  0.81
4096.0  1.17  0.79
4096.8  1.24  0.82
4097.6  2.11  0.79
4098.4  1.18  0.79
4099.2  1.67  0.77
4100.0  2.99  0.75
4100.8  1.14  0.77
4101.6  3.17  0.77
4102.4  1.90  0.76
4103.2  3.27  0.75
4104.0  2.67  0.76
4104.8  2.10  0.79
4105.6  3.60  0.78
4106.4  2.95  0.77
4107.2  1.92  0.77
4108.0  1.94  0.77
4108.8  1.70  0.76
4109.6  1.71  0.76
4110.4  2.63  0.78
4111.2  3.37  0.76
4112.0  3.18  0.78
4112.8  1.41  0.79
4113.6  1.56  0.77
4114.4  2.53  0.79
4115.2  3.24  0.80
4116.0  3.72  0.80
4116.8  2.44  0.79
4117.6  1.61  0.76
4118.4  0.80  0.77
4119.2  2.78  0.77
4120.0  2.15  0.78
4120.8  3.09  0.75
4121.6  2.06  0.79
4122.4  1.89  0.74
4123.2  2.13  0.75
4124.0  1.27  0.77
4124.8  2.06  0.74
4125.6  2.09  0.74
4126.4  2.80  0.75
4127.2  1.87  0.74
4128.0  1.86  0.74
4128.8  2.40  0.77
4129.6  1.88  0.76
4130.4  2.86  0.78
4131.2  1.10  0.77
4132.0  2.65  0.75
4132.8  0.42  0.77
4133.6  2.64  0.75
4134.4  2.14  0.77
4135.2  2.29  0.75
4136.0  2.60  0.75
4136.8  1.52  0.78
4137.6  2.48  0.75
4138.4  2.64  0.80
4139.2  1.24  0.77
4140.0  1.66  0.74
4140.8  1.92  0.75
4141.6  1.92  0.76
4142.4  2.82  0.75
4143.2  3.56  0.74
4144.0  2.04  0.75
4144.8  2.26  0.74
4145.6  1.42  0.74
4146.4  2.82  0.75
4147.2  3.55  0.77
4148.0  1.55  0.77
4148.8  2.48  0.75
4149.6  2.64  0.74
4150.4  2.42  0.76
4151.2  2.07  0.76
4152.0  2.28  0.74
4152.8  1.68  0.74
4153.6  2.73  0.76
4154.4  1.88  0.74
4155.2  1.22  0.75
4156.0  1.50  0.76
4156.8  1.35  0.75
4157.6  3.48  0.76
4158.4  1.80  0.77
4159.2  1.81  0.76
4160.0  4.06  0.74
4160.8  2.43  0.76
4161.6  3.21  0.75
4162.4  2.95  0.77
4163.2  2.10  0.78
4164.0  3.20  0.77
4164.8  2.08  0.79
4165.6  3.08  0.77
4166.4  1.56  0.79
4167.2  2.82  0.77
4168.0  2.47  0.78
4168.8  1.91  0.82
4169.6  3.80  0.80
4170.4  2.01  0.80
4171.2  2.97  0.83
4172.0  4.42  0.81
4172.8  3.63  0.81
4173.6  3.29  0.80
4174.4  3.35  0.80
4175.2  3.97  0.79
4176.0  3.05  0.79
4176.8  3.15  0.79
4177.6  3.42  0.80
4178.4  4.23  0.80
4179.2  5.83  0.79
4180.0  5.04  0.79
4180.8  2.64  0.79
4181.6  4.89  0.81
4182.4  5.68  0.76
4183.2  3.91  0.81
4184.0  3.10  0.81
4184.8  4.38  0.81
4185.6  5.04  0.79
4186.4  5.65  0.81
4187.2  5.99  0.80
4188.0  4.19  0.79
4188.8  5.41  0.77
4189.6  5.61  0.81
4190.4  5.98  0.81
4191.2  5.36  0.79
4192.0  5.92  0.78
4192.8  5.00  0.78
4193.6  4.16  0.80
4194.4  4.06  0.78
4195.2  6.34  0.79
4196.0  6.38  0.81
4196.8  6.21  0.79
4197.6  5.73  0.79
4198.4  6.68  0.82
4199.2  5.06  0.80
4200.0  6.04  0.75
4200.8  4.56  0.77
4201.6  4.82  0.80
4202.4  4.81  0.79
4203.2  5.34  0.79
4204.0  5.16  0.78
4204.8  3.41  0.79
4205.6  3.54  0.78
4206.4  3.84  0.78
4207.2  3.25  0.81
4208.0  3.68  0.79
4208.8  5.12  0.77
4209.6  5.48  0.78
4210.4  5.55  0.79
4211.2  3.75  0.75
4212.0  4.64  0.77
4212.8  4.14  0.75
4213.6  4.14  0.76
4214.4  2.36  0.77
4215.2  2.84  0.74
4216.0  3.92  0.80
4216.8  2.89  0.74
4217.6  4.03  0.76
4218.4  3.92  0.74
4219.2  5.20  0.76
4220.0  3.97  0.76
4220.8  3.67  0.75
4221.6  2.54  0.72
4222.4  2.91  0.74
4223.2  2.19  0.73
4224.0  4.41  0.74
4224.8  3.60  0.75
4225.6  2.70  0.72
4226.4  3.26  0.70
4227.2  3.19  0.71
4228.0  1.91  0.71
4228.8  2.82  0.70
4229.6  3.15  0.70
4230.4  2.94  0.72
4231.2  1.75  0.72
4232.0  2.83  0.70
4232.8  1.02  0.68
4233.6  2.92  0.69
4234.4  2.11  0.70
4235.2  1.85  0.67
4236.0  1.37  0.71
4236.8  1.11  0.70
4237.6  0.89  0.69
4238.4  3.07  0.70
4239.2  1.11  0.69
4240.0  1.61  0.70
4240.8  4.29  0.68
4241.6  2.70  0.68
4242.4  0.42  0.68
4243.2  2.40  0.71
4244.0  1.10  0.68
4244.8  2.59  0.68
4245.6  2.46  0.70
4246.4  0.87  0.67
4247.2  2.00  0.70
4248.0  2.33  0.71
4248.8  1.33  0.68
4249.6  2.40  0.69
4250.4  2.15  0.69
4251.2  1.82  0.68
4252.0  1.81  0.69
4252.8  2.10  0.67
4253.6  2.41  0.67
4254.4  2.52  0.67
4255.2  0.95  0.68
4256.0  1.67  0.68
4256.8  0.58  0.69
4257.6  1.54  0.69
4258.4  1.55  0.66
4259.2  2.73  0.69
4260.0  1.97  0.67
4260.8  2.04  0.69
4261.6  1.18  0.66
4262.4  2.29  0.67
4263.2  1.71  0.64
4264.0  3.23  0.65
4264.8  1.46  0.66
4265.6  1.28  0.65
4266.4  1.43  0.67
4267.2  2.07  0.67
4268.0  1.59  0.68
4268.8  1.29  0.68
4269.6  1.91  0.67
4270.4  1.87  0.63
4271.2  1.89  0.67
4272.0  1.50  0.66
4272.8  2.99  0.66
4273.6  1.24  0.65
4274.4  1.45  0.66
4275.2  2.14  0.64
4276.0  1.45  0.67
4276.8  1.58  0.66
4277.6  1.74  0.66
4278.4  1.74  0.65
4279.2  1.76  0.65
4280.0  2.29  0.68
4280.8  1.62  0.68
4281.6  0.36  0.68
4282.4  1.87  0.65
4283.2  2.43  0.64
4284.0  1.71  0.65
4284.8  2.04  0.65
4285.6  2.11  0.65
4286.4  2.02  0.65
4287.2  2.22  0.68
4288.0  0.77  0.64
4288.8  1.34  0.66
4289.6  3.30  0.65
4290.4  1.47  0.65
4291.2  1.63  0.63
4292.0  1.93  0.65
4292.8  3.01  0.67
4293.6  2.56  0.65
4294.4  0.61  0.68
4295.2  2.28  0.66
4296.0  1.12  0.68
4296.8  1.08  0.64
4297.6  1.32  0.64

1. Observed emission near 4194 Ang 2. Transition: Mg II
